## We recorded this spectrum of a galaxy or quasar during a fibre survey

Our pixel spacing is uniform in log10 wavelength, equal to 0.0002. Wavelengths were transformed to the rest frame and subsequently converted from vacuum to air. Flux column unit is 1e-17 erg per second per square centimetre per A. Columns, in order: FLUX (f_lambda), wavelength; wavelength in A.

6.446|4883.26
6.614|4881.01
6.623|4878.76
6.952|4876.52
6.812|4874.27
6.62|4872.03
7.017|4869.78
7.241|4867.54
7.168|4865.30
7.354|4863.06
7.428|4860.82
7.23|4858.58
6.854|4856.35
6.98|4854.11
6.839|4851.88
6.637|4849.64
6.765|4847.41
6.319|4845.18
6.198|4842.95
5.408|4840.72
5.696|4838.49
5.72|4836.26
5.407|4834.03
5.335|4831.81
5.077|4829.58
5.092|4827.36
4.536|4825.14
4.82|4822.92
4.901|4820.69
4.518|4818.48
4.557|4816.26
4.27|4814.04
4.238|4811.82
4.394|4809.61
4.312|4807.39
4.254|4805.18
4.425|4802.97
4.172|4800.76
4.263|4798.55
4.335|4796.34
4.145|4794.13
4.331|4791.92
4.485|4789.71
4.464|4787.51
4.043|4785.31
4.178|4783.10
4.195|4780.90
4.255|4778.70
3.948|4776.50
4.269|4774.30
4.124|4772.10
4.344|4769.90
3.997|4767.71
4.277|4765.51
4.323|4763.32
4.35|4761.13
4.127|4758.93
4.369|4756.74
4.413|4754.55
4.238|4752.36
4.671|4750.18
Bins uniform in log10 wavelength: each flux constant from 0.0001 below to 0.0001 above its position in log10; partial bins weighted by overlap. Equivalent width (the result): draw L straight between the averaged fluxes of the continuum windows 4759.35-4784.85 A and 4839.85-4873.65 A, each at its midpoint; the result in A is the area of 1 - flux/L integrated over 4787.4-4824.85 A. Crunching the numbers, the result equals 5.9 A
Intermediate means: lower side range 4.2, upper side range 6.82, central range 4.41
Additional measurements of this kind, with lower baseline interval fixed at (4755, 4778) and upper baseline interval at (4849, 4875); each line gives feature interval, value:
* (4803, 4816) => 2.7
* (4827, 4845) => 2.1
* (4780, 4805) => 3.5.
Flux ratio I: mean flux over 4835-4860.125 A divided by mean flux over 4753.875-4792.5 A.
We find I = 1.52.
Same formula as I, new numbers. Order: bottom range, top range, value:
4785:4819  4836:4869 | 1.54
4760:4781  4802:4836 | 1.12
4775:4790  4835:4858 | 1.51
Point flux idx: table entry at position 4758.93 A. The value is 4.127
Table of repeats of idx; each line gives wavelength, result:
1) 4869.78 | 7.017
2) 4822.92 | 4.82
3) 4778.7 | 4.255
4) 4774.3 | 4.269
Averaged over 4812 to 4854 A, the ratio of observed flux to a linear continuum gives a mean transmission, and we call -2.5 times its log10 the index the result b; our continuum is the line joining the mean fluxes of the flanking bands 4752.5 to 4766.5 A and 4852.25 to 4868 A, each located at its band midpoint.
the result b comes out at 0.18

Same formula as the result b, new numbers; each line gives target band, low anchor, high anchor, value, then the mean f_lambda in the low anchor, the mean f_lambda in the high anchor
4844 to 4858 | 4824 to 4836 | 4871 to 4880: -0.149 mag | 5.14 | 6.75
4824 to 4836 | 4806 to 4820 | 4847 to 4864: 0.065 mag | 4.4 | 7.02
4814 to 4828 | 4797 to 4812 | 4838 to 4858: 0.095 mag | 4.3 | 6.46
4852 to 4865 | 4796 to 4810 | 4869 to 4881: -0.152 mag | 4.3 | 6.78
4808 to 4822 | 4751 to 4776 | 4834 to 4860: 0.238 mag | 4.25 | 6.39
